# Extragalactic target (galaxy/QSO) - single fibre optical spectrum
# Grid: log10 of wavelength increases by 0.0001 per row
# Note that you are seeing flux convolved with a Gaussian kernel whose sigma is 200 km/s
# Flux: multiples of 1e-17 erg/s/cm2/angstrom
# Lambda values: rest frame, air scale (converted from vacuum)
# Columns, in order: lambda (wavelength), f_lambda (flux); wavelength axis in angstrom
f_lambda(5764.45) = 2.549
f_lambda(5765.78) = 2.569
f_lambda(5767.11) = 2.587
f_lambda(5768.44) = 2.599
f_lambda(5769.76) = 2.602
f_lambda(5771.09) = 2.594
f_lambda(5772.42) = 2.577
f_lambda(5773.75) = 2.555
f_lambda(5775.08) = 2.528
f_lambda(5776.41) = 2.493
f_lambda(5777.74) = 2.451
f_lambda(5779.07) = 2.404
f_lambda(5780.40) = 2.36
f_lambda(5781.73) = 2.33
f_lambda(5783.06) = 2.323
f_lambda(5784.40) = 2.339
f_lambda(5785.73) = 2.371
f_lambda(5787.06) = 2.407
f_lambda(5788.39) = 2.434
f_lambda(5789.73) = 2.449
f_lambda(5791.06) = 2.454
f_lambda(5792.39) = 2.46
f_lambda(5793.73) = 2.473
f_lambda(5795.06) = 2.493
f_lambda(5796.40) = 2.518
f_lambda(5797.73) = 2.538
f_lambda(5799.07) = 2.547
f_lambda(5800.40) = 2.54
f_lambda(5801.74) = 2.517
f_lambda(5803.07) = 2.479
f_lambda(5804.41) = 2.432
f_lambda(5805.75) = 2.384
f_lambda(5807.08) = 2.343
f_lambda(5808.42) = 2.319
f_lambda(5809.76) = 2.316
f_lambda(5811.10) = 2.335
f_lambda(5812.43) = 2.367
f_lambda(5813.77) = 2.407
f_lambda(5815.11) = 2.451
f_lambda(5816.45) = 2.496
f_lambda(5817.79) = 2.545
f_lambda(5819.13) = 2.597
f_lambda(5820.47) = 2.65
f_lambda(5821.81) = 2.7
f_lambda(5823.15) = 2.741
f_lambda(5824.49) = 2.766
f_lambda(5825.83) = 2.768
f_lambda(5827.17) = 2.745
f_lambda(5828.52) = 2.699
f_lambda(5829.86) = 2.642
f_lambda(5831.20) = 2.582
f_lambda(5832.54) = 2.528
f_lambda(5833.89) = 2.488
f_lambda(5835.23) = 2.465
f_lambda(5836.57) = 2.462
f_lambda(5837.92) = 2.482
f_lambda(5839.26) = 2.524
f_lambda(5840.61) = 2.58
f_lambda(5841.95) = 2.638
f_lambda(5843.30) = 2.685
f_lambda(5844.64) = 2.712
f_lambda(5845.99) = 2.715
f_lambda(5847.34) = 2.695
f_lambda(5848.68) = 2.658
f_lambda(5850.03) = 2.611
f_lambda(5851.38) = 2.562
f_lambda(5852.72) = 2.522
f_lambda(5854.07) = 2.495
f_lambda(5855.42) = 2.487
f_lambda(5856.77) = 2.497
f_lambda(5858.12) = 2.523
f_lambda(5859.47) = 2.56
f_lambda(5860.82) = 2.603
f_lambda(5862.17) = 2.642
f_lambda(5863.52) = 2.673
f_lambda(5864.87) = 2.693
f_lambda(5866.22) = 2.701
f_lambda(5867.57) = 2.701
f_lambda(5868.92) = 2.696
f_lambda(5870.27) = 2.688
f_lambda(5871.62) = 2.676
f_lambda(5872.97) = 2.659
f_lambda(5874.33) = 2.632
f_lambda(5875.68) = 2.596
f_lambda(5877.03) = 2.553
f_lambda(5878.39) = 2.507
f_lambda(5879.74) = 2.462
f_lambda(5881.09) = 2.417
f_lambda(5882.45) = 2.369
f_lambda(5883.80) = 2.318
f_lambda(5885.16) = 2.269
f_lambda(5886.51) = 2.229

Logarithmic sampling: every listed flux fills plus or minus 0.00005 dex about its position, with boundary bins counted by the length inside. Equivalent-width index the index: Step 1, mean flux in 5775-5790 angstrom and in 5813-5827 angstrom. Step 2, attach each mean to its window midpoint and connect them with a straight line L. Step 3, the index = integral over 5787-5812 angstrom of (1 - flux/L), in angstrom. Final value 0.5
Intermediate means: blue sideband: 2.4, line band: 2.44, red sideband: 2.62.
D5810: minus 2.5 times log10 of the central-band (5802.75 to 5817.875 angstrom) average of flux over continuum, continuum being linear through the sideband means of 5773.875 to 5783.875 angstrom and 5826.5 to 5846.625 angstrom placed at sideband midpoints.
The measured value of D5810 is 0.05 mag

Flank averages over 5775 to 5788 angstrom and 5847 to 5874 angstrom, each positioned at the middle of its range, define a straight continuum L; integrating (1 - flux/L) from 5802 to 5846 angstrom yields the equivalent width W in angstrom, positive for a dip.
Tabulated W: -0.5 angstrom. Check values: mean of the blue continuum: 2.4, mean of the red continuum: 2.62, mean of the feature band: 2.54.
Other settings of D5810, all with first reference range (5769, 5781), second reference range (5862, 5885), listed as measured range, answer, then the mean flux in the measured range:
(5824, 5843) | -0.02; 2.6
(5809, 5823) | 0.02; 2.49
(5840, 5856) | -0.02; 2.61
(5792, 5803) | 0.01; 2.51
